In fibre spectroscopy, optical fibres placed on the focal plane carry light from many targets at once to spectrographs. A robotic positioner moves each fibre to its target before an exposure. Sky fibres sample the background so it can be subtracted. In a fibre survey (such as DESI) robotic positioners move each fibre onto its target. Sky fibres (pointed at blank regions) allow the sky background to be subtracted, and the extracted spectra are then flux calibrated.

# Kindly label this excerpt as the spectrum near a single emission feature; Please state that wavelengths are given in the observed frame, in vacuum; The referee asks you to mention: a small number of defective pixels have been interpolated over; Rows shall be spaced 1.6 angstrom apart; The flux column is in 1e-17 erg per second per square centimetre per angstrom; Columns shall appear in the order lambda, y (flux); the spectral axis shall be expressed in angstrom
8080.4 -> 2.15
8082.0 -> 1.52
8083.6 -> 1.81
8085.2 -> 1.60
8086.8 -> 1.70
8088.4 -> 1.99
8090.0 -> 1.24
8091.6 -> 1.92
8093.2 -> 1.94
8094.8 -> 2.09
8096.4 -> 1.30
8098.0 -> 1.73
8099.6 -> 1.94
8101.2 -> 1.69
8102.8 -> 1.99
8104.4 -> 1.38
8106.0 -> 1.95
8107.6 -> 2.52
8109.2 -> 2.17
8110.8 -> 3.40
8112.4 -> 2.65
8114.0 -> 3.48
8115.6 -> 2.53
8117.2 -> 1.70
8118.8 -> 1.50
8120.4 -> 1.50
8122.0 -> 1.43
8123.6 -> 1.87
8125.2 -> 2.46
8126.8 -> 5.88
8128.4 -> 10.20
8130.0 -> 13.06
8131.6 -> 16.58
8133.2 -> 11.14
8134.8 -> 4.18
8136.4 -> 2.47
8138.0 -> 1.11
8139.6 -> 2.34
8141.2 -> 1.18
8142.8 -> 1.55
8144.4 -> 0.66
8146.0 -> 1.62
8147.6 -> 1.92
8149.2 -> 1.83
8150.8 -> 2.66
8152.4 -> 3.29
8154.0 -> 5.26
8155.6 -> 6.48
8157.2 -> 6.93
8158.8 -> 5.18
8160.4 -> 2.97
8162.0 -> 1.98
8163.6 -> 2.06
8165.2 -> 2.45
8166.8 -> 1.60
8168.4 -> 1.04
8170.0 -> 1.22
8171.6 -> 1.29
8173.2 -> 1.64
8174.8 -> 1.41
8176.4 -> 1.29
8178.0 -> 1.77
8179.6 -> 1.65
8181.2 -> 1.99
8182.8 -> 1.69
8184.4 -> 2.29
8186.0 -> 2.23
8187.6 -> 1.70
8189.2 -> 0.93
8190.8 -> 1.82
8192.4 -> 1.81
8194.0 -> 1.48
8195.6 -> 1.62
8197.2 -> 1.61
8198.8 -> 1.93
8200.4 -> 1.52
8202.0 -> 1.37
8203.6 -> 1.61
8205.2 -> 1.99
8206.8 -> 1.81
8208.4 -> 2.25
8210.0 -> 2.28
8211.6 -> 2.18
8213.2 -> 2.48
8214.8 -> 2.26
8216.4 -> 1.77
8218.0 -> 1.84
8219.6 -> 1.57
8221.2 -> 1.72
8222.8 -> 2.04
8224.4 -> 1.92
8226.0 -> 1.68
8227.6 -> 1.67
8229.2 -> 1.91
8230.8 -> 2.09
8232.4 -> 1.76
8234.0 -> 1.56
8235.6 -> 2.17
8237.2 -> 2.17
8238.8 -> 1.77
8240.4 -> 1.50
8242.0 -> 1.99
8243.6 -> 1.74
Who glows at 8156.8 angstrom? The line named [N II] 6583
